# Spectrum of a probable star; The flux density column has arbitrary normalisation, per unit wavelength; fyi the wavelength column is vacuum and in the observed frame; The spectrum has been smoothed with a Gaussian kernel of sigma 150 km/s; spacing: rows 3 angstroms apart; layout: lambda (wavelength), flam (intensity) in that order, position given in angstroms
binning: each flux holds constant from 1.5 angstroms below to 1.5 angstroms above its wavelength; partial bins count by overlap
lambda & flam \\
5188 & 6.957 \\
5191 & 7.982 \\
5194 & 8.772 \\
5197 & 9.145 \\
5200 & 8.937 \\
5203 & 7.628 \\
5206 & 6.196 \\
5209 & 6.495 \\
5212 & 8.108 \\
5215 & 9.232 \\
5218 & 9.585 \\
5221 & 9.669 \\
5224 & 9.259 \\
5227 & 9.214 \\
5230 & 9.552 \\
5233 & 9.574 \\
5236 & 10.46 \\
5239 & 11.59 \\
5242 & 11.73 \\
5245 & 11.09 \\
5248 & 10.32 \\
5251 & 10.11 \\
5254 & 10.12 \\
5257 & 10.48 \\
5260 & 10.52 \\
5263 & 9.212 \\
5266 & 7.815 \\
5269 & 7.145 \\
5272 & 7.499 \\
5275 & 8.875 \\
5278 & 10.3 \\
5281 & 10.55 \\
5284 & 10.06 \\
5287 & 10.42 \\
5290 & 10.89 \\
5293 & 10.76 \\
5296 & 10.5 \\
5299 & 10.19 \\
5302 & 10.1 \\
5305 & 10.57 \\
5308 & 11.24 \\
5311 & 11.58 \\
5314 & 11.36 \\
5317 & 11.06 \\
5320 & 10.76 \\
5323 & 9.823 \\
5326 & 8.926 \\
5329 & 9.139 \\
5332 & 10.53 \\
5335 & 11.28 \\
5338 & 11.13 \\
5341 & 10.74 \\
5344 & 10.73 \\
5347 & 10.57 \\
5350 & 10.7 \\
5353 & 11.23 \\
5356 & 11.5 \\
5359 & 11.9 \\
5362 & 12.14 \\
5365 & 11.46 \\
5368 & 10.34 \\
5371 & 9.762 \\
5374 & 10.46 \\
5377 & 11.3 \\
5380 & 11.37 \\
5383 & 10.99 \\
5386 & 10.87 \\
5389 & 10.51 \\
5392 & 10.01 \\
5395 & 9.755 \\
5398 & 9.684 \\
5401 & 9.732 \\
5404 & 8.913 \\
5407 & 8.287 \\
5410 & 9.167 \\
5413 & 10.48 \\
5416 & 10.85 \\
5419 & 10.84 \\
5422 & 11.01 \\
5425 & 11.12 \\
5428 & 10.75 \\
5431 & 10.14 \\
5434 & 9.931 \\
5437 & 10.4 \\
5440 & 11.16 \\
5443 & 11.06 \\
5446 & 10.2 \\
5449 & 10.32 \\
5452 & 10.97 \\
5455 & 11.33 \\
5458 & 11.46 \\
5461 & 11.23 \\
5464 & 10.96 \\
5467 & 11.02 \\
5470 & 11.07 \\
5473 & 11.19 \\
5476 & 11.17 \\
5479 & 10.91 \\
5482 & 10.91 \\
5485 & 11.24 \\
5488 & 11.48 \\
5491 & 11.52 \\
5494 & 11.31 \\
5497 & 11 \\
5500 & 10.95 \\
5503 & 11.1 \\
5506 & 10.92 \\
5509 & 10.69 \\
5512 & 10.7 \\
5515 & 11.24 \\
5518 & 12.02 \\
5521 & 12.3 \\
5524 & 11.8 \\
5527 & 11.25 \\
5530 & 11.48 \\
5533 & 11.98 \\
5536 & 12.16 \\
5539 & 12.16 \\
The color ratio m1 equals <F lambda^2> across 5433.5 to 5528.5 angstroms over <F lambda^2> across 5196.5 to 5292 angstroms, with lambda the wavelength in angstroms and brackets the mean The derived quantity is 1.28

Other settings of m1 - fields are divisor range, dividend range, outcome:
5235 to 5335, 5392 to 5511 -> 1.11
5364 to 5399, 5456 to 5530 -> 1.11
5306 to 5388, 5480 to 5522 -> 1.10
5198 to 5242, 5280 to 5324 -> 1.21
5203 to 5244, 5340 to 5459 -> 1.22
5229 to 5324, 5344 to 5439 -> 1.08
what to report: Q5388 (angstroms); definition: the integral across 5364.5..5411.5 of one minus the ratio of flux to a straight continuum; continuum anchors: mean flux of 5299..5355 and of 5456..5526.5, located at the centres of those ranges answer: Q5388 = 3.1 angstroms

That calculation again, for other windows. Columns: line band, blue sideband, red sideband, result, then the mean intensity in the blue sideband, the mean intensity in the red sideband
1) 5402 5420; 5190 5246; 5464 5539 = 1.5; 9.16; 11.3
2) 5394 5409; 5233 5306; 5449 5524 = 2.1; 10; 11.2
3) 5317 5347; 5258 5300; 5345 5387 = 0.3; 9.63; 11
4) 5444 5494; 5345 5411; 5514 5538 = 1.0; 10.5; 11.8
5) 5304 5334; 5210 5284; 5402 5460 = -1.7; 9.65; 10.4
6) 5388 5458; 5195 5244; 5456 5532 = 2.6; 9.16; 11.2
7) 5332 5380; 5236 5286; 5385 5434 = -4.7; 9.86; 10.1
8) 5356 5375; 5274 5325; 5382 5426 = -1.5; 10.5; 10.1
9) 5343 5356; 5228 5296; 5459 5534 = -0.6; 9.96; 11.3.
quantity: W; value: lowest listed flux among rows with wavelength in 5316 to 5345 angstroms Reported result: 8.926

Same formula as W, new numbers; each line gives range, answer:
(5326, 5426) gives 8.287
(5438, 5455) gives 10.2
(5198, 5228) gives 6.196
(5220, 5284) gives 7.145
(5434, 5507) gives 9.931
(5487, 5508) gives 10.92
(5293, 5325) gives 9.823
